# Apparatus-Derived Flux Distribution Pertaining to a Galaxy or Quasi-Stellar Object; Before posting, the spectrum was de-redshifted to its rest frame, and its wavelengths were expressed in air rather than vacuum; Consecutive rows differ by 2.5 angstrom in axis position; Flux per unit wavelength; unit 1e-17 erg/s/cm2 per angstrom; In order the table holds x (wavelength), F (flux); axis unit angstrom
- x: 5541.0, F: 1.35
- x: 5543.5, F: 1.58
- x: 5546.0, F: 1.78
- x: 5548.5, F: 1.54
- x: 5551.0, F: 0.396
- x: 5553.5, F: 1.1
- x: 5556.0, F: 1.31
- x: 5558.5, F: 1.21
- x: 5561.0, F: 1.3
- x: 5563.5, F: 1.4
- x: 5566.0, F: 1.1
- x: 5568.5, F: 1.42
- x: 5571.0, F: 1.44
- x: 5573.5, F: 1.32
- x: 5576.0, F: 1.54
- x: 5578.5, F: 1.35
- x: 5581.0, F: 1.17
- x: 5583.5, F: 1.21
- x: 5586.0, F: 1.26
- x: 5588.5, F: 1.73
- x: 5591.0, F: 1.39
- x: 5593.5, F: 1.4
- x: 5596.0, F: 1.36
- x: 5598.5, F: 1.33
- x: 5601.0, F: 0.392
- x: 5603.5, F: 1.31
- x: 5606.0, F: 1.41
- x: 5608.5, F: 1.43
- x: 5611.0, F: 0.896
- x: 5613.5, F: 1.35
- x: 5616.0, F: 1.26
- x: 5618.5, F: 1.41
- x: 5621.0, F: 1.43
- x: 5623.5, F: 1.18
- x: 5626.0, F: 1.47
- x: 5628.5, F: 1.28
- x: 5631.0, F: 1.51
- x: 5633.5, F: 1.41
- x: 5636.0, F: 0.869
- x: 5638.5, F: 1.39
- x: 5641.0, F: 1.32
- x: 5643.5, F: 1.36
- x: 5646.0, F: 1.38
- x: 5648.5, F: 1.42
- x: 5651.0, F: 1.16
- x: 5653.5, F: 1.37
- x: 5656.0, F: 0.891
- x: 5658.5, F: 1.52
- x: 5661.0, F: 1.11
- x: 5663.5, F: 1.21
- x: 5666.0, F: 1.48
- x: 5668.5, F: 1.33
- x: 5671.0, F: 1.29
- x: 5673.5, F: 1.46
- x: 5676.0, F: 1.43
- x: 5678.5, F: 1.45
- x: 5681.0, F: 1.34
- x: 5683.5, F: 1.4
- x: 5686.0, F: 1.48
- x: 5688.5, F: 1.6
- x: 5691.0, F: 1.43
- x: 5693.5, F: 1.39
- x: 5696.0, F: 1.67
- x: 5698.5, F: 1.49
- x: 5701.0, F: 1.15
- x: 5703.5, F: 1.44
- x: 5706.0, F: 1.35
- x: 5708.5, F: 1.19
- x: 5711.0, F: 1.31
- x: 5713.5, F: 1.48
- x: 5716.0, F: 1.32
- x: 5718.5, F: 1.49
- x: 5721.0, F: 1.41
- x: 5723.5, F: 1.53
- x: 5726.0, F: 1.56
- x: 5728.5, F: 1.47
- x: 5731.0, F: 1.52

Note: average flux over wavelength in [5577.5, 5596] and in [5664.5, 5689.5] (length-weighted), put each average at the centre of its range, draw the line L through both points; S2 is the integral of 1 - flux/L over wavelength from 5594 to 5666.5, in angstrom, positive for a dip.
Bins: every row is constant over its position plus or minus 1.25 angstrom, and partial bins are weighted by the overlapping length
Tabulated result 6.1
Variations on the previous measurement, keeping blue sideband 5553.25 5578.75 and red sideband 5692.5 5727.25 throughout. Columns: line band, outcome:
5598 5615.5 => 2.50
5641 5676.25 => 1.78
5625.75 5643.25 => 0.66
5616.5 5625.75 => 0.07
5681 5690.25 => -0.47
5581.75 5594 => -0.46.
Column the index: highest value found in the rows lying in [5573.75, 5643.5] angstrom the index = 1.73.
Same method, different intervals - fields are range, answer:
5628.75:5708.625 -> 1.67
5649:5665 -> 1.52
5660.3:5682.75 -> 1.48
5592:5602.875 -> 1.4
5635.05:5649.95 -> 1.42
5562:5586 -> 1.54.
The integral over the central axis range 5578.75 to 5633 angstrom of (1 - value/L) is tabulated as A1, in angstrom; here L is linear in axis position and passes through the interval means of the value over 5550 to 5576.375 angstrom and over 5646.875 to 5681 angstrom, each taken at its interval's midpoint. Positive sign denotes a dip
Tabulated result -1.3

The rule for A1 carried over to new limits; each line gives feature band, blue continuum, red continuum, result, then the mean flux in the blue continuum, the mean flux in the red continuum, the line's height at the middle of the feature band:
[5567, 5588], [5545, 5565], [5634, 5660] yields -1.6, 1.25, 1.27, 1.25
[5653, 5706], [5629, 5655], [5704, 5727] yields -0.7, 1.31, 1.4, 1.36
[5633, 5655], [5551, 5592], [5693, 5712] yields 0.8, 1.3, 1.37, 1.34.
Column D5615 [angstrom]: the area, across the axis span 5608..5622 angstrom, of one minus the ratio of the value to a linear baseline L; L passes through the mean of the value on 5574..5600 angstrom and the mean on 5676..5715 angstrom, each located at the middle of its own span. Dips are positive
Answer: 0.9 angstrom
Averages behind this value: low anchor 1.36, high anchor 1.41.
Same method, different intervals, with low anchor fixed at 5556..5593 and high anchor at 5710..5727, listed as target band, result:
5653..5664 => 1.5 angstrom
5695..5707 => 0.1 angstrom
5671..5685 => 0.1 angstrom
